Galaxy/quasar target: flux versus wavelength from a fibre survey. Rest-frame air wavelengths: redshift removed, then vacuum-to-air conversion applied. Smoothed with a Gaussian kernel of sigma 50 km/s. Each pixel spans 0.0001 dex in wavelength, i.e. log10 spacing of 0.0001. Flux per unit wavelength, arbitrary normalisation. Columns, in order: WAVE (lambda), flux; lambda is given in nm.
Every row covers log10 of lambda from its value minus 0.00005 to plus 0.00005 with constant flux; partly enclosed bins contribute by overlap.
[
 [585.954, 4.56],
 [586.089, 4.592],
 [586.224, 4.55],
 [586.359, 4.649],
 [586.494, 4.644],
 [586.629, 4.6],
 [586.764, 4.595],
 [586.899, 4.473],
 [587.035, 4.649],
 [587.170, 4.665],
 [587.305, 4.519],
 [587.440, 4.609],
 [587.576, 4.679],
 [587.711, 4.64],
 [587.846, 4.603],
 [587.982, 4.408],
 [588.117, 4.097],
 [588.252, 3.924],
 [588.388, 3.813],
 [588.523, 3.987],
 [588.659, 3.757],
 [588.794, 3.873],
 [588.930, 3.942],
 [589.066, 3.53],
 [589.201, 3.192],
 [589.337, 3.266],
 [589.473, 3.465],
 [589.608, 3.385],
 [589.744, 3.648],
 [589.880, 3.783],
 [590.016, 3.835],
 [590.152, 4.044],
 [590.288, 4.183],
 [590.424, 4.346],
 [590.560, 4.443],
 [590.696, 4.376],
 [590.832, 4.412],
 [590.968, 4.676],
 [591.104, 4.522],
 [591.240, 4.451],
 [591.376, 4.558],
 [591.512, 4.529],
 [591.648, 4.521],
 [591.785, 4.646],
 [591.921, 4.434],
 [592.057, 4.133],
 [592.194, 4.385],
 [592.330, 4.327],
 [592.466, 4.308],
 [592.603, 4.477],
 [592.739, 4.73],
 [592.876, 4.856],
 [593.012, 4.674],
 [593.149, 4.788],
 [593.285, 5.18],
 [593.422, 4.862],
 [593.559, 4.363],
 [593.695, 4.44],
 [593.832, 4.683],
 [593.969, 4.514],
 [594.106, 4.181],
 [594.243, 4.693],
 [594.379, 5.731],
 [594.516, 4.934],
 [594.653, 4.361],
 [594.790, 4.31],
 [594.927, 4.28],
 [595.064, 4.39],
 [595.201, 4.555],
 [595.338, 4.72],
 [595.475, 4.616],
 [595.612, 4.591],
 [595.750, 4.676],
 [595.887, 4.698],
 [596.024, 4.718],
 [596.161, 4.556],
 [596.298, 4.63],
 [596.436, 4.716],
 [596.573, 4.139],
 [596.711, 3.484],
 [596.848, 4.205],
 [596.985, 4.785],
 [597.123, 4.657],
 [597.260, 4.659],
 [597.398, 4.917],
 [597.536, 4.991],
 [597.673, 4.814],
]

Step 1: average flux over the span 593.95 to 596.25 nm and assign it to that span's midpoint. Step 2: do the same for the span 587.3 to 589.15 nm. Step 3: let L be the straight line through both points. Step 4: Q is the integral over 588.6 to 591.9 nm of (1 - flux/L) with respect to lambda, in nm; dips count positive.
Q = 0.18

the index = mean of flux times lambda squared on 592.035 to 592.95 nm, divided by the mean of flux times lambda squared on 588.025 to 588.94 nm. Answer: 1.16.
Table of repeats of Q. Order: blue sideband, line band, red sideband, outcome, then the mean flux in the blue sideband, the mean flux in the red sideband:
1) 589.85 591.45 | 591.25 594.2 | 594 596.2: -0.06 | 4.32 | 4.63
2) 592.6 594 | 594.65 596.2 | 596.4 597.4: -0.01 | 4.7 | 4.41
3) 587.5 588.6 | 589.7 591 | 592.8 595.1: 0.07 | 4.27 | 4.66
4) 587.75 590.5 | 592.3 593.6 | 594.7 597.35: -0.14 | 3.86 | 4.5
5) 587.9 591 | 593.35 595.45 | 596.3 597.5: -0.16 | 3.92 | 4.47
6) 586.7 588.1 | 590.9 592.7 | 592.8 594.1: 0.07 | 4.57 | 4.68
